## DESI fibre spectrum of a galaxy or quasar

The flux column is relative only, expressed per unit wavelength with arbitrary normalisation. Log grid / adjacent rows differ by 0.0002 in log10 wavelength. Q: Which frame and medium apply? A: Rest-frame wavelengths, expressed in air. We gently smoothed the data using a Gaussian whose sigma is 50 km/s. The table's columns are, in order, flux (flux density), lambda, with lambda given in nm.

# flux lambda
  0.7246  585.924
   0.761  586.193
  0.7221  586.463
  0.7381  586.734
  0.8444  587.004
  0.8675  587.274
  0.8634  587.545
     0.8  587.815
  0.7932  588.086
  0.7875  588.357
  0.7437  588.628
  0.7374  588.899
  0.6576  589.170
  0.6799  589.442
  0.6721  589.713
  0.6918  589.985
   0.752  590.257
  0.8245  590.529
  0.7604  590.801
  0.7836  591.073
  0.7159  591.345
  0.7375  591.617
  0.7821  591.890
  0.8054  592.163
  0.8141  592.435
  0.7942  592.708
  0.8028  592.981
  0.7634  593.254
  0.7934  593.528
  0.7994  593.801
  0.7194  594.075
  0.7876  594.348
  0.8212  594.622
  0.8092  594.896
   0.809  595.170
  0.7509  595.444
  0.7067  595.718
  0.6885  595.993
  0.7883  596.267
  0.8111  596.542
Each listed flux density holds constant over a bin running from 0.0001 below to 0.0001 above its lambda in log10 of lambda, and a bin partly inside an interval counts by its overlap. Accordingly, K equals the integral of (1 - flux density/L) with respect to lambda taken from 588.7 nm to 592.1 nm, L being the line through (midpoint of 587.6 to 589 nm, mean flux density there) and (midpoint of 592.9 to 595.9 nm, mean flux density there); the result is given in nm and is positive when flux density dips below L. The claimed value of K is 0.19 nm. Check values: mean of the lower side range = 0.779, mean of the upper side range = 0.777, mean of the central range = 0.735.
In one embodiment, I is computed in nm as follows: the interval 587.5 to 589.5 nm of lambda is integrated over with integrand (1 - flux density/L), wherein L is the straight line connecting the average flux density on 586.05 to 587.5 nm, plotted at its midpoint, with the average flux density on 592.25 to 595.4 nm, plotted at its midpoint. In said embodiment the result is 0.09 nm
